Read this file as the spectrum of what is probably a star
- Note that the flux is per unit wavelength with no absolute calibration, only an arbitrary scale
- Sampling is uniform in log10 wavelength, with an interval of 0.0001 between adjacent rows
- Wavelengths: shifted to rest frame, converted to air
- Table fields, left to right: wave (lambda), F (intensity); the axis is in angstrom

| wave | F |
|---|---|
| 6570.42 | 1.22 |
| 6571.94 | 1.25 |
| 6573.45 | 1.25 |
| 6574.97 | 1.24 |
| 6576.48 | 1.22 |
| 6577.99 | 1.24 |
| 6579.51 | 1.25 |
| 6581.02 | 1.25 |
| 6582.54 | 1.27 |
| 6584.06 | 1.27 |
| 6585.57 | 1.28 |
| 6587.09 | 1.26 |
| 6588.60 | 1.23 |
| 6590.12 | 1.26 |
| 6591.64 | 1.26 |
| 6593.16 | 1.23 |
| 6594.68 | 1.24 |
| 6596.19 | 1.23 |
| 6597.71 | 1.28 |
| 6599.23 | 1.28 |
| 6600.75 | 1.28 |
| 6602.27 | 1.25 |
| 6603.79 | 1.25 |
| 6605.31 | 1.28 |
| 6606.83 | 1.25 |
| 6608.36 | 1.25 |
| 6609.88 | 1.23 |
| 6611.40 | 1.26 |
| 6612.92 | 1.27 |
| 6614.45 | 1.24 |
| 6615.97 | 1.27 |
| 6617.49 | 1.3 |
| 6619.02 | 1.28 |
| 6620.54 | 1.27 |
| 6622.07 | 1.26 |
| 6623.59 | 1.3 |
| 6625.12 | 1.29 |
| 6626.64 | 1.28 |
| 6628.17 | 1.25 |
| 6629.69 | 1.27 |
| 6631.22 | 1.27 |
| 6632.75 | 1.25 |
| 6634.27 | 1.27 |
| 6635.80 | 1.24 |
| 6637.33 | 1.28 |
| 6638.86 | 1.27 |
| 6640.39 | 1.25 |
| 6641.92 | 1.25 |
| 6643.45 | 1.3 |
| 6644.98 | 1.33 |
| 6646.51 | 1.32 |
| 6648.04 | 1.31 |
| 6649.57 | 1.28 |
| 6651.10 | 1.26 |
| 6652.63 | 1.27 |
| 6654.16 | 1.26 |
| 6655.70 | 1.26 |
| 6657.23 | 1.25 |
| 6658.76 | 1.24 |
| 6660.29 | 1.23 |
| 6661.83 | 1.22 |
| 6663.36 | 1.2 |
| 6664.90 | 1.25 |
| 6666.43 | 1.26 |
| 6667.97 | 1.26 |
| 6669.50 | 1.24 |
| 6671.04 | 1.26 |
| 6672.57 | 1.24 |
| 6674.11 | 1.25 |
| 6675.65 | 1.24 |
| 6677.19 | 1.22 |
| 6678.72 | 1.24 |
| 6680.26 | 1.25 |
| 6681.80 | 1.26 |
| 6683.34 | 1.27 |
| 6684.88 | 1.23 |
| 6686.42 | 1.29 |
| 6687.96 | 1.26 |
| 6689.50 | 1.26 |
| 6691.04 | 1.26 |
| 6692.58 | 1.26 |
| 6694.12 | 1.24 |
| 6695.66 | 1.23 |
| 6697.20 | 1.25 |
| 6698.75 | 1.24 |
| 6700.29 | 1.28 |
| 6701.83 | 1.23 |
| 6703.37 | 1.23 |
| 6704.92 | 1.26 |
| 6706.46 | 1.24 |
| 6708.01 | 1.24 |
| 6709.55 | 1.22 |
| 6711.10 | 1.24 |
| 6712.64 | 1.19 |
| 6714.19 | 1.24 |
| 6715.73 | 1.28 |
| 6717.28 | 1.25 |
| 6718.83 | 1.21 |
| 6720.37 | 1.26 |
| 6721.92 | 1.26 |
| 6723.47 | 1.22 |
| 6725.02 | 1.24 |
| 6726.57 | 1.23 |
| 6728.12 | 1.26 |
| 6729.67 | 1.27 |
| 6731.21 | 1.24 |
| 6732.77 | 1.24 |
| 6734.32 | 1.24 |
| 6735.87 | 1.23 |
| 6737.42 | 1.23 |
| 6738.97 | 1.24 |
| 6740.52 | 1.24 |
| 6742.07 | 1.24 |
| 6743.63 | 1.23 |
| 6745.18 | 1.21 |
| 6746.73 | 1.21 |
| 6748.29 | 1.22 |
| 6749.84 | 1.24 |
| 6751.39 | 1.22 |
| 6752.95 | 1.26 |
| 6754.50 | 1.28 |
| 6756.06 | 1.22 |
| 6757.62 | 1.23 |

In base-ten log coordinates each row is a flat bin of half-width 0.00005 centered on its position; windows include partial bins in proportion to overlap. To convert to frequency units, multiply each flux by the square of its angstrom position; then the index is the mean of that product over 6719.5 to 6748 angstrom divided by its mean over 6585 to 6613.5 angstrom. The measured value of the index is 1.03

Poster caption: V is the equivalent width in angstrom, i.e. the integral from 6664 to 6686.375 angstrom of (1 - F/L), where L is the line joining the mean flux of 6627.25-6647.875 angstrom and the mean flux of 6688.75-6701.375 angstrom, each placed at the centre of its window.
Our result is 0.2 angstrom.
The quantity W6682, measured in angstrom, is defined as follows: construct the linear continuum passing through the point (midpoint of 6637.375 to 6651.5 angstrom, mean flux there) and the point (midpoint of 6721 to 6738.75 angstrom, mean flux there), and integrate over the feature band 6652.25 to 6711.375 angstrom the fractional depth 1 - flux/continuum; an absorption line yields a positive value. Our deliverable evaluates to 0.9 angstrom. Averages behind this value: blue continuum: 1.29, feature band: 1.25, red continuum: 1.24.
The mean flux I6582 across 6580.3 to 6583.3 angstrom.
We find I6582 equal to 1.26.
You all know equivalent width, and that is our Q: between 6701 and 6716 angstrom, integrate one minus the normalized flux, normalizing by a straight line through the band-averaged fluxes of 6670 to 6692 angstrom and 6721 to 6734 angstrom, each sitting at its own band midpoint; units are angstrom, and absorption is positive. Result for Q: 0.1 angstrom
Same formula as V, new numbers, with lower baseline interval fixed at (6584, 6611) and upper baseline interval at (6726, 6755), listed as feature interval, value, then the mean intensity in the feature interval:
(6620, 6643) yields -0.3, 1.27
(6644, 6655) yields -0.4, 1.29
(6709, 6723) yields 0.0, 1.24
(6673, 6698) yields -0.1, 1.25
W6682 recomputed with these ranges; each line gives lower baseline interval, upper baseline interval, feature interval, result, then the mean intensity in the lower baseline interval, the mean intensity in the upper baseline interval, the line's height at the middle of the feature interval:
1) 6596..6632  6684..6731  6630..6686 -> -0.1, 1.27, 1.25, 1.26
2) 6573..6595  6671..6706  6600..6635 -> -0.5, 1.25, 1.25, 1.25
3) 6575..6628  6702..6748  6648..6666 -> 0.0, 1.26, 1.24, 1.25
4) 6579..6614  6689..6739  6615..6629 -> -0.3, 1.26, 1.24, 1.25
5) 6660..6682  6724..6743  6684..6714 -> -0.1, 1.24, 1.24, 1.24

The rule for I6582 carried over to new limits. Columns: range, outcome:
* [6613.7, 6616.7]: 1.26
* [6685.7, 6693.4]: 1.27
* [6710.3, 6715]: 1.22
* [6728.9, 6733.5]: 1.25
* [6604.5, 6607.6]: 1.26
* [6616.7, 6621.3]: 1.28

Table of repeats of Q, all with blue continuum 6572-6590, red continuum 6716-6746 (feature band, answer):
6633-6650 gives -0.5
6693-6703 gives 0.0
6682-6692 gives -0.1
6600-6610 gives -0.1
